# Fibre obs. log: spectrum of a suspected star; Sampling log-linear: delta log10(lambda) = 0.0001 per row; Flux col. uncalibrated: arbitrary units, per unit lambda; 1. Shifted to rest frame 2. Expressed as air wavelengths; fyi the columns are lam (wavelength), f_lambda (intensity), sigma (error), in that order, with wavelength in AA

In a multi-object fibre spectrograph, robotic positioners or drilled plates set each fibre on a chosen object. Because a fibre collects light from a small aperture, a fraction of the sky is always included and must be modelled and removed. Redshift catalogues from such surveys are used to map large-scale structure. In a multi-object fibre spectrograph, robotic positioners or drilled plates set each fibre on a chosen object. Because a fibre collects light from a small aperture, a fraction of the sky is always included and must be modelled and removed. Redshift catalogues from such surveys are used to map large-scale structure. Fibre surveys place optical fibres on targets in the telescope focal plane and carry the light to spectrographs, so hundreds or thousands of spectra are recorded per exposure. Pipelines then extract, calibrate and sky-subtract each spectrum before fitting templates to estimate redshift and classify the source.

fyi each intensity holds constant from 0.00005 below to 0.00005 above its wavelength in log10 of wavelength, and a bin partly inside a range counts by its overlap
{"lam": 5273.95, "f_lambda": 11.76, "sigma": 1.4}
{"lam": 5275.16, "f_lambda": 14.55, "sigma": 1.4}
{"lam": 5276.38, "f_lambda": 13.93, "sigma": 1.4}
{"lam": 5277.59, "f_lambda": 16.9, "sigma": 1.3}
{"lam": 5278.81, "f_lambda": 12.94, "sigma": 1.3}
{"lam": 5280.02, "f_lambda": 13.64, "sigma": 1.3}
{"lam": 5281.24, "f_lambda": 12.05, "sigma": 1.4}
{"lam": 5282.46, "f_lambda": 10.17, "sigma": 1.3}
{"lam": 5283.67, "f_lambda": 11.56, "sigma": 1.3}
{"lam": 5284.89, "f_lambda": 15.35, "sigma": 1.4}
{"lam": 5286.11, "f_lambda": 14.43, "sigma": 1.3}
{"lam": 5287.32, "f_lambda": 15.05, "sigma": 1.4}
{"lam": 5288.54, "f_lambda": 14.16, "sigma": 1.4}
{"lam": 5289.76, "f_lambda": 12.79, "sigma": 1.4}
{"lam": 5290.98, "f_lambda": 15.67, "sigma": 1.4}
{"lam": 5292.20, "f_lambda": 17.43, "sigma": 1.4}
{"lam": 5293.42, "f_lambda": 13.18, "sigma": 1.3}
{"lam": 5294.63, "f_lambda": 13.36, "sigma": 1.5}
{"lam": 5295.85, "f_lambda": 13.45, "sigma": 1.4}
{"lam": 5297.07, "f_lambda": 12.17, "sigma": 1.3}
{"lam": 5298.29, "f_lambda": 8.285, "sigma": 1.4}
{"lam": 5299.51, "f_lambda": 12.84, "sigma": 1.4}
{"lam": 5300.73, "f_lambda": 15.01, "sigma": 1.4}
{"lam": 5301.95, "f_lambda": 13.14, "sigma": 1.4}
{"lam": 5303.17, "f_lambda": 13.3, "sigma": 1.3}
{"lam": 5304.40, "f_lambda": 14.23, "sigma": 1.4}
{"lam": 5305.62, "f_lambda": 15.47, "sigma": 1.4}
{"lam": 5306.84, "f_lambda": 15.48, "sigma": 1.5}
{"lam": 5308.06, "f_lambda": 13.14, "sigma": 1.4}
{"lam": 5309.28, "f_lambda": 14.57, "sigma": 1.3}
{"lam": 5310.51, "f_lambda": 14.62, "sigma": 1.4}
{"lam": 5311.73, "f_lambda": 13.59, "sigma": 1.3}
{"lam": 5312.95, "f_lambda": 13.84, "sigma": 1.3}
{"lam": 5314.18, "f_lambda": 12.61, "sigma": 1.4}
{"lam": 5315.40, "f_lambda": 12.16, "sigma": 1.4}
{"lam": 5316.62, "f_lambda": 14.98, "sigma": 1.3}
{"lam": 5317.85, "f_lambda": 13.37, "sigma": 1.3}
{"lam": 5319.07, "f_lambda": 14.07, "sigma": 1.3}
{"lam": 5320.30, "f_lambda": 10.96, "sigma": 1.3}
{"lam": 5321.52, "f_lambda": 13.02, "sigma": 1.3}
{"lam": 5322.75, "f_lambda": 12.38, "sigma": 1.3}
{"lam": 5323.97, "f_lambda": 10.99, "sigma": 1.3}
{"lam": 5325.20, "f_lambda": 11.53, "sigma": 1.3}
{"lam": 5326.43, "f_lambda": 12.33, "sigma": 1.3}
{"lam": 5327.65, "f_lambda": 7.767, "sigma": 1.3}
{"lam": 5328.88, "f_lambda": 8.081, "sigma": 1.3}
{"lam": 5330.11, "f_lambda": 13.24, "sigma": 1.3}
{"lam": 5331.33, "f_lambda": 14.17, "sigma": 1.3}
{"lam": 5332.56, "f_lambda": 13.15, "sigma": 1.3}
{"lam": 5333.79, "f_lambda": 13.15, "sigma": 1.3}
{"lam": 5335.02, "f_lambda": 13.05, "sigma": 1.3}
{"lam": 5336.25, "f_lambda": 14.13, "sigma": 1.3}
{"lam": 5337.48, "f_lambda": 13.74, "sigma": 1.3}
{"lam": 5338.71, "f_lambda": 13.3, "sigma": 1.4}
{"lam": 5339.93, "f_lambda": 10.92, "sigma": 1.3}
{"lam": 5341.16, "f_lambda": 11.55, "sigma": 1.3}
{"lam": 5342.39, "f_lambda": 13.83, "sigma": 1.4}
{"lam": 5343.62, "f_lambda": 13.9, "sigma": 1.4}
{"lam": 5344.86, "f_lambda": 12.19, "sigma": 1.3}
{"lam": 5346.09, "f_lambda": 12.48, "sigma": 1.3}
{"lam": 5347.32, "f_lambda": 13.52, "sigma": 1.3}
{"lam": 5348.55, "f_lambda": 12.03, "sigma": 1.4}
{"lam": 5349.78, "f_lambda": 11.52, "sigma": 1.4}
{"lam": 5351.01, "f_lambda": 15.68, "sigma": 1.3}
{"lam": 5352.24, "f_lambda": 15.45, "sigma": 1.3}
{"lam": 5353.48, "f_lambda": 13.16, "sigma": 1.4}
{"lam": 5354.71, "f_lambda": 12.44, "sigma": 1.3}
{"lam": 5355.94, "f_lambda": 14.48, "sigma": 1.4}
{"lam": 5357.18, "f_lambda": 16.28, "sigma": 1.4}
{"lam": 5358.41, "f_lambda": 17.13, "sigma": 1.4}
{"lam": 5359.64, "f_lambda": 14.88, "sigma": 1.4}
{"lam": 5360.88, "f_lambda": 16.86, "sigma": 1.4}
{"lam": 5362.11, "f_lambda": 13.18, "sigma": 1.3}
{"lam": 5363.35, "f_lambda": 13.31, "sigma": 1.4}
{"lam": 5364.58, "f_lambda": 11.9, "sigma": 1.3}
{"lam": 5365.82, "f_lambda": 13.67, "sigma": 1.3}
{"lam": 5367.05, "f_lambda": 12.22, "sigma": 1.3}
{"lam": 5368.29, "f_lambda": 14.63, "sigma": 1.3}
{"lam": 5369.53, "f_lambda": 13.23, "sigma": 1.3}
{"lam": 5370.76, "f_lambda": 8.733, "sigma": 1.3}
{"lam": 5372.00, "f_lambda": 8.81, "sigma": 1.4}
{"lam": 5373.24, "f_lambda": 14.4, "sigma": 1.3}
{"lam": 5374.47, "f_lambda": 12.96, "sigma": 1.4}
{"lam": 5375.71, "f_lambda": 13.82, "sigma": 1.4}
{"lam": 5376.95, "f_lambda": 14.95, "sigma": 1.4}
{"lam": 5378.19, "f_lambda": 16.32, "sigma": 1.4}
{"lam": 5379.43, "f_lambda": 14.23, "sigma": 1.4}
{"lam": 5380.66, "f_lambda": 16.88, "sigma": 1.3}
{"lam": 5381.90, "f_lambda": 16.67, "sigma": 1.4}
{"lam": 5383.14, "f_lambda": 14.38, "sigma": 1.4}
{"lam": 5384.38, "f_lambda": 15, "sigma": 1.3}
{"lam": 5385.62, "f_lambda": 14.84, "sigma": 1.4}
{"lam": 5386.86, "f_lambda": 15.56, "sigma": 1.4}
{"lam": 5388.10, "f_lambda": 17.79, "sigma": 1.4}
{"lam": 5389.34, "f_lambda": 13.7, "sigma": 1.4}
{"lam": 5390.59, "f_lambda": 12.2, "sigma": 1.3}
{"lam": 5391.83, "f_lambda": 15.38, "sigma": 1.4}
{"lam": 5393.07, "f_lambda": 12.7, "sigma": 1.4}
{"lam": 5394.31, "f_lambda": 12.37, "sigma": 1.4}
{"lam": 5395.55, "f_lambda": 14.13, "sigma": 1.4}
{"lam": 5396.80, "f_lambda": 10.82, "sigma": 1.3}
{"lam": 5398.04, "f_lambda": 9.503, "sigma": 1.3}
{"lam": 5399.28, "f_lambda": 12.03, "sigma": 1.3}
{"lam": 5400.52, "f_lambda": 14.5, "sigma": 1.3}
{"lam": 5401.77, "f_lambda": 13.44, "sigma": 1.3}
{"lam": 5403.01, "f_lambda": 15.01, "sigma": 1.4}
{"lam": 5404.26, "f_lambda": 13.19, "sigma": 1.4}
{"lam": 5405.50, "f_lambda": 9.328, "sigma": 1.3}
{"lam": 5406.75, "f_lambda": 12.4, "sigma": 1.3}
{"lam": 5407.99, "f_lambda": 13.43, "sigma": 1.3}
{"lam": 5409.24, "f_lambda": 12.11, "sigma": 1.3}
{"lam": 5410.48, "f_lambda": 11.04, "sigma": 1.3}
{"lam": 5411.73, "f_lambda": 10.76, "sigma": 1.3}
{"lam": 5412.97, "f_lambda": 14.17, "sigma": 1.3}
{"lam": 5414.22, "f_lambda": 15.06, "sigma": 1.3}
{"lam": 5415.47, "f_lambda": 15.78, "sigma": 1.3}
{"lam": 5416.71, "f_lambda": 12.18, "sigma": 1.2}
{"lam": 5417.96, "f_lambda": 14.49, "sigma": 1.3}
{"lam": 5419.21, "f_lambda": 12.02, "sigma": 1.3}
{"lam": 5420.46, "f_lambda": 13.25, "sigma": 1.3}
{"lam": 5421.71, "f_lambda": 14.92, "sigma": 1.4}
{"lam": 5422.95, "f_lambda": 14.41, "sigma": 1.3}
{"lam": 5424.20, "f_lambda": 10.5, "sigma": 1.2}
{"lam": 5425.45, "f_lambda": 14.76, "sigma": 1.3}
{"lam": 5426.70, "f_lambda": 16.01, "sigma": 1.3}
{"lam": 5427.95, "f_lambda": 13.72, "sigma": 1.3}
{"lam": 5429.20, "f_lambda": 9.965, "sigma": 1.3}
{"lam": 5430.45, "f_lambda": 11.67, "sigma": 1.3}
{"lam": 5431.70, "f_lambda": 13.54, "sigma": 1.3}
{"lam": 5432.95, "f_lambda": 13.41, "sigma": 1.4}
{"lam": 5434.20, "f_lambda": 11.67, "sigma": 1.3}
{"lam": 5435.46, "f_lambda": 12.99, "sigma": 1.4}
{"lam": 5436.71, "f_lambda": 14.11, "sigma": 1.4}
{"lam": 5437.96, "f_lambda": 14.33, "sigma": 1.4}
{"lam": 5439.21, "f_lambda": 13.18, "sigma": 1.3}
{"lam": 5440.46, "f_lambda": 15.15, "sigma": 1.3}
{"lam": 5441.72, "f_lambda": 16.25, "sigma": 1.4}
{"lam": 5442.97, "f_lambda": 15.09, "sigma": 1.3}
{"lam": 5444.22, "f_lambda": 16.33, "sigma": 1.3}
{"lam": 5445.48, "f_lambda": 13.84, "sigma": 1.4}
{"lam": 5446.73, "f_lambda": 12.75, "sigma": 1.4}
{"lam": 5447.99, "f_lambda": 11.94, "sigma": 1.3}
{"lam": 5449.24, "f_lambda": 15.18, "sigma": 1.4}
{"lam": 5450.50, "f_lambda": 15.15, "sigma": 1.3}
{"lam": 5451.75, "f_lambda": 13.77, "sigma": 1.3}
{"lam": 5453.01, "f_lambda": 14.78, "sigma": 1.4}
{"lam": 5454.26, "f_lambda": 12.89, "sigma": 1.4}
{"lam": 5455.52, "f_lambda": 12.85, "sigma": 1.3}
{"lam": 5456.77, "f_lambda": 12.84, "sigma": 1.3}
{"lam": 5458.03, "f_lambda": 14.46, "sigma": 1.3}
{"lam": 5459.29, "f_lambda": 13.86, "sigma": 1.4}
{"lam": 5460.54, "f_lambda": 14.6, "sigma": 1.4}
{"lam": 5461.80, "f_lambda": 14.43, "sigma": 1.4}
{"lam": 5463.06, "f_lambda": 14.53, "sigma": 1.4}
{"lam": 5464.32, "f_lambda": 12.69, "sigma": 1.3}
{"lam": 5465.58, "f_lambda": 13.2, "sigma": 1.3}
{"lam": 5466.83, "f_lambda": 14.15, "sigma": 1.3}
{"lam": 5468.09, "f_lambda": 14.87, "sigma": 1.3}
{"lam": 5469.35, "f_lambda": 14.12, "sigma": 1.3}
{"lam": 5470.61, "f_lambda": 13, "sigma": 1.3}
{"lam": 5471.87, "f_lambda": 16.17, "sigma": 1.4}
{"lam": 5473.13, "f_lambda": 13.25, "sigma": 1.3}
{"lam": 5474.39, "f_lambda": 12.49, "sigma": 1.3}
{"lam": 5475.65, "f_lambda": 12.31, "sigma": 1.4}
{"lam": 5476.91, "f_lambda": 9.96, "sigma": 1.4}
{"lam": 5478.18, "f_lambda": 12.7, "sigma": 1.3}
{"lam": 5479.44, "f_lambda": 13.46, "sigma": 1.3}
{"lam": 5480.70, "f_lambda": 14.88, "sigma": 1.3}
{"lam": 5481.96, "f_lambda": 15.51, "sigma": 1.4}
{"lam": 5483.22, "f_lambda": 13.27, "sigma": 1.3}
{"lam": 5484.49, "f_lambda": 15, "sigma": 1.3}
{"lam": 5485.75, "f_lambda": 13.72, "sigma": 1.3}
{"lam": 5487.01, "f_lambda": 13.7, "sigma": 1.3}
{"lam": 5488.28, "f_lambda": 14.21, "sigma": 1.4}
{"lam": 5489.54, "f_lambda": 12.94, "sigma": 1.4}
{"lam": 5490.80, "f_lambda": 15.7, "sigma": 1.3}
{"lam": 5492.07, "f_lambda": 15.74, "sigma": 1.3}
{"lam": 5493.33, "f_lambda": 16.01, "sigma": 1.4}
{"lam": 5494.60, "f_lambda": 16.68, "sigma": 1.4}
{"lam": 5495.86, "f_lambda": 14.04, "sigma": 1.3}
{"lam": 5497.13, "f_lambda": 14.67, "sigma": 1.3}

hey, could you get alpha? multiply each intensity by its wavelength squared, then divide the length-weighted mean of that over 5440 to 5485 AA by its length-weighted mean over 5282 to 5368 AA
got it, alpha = 1.10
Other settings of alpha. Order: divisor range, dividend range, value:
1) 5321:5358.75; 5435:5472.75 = 1.14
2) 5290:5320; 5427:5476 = 1.06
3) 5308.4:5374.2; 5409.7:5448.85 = 1.07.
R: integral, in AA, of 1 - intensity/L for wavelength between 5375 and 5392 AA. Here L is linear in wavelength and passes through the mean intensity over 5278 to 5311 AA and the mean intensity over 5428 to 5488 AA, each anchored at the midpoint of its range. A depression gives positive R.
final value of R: -1.8 AA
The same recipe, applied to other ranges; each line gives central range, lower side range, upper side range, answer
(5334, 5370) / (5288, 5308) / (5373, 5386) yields 2.4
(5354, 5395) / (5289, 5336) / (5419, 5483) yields -2.3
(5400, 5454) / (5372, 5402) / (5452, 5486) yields 1.3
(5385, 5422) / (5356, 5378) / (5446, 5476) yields 1.2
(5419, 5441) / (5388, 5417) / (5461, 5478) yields -0.3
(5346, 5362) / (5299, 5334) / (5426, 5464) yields -1.3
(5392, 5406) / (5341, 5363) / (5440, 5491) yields 1.4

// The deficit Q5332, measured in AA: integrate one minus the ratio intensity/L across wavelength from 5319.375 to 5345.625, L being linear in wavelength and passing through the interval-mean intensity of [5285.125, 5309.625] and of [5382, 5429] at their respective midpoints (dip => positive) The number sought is 2.8 AA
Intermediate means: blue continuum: 13.9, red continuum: 13.4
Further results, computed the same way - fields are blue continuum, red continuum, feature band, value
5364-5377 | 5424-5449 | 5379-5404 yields -2.2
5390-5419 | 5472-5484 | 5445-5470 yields -1.4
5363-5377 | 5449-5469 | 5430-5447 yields -0.3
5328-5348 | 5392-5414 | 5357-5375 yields -1.1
